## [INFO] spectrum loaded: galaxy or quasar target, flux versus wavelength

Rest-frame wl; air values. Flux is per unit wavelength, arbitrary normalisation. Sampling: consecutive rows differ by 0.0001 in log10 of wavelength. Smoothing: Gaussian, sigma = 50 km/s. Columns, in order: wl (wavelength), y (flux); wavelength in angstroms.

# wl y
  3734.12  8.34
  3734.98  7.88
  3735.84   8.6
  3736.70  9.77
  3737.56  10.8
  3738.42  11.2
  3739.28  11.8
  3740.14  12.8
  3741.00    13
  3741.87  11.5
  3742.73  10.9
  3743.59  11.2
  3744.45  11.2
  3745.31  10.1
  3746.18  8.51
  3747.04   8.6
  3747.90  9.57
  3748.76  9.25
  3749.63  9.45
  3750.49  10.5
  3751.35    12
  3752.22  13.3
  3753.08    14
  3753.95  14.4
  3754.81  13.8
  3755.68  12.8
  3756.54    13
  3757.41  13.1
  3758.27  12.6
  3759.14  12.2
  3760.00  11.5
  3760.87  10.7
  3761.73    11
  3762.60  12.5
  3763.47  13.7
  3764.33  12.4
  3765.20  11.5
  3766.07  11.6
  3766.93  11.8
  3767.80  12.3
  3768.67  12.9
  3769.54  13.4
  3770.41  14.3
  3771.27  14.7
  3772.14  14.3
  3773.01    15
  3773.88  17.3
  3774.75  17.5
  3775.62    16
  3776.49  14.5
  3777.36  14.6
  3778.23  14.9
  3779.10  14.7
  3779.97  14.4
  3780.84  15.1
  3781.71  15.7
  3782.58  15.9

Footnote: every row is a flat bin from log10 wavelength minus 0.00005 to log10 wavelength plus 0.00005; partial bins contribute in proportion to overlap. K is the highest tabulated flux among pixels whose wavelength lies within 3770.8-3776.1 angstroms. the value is 17.5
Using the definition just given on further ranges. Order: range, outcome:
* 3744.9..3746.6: 10.1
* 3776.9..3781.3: 15.1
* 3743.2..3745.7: 11.2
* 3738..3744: 13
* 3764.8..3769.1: 12.9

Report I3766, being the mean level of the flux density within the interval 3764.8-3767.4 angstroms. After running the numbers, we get 11.7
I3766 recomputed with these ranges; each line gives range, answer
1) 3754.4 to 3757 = 13.2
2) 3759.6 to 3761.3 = 11.1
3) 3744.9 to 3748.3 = 9.18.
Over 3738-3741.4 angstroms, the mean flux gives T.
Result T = 12.2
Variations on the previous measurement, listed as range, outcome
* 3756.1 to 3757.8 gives 13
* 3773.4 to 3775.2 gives 17.3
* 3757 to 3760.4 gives 12.4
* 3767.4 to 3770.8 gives 13.2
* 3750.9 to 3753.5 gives 13.1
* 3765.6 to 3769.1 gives 12.1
